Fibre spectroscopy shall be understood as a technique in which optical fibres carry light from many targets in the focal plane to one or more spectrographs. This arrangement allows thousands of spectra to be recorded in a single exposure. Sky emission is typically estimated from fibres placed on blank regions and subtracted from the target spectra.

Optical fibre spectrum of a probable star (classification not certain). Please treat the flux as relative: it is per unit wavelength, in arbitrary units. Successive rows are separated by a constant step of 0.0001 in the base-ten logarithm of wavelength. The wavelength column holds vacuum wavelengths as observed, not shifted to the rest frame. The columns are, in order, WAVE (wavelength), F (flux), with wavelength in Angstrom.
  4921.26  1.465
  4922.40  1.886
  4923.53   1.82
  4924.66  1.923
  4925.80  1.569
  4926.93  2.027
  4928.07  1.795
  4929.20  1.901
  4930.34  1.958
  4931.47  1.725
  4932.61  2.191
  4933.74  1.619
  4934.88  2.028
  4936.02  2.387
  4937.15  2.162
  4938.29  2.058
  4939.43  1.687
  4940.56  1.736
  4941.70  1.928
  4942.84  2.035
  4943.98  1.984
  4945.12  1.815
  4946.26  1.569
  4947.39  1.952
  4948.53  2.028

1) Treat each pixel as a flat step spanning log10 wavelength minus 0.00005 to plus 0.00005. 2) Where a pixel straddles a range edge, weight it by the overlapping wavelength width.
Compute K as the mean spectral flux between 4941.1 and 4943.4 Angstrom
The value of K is 1.97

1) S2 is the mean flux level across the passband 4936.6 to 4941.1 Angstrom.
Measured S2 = 1.91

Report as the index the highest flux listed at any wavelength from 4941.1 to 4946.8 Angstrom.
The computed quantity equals 2.035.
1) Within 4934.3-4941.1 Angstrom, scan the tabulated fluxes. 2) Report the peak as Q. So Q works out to 2.387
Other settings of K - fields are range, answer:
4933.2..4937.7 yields 2.05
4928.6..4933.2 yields 1.94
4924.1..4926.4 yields 1.75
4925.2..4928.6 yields 1.79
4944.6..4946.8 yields 1.69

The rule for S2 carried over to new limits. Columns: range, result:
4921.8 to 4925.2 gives 1.87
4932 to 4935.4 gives 1.94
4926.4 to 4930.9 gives 1.92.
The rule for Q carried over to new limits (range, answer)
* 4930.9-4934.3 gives 2.191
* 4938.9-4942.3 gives 1.928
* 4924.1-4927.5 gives 2.027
